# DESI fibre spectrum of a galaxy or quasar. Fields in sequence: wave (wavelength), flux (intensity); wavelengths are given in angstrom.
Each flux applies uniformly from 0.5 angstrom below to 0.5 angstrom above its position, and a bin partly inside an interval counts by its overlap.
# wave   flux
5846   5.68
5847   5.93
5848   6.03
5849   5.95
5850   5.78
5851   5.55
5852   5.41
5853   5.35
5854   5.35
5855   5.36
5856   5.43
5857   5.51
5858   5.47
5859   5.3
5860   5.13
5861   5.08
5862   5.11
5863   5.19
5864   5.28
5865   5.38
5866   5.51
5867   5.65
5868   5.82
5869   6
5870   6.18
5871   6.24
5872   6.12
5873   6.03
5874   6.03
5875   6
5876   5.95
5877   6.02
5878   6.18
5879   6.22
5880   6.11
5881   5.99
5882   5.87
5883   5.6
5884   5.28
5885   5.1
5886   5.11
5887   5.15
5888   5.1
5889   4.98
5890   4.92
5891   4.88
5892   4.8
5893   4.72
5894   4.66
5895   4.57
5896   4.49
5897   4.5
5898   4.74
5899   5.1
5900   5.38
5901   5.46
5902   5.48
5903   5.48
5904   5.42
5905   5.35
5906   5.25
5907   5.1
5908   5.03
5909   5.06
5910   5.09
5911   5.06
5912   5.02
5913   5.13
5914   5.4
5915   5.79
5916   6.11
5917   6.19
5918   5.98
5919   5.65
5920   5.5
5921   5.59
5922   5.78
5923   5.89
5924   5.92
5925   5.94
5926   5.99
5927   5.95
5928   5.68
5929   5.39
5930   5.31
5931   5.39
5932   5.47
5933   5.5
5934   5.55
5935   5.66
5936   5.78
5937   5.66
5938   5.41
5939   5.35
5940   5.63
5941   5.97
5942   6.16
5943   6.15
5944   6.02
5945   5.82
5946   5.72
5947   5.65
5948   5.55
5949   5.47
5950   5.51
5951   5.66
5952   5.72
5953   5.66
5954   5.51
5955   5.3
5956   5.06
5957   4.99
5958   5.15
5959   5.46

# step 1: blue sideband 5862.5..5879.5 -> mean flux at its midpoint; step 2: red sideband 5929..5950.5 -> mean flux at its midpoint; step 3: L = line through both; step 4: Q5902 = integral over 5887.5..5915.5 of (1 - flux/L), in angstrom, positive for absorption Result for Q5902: 3.4 angstrom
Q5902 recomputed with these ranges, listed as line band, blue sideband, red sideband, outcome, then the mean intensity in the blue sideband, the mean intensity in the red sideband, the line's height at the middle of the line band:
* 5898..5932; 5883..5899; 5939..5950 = -1.32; 4.9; 5.78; 5.29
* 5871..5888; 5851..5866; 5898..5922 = -1.36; 5.33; 5.41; 5.36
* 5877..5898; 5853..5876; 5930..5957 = 1.44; 5.6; 5.61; 5.6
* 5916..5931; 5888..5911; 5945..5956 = -1.40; 5.02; 5.56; 5.28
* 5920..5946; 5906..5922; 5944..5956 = -0.89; 5.45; 5.59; 5.53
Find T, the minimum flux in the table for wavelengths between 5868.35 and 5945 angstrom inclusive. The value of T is 4.49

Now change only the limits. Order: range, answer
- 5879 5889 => 4.98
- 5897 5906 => 4.5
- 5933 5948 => 5.35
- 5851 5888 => 5.08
